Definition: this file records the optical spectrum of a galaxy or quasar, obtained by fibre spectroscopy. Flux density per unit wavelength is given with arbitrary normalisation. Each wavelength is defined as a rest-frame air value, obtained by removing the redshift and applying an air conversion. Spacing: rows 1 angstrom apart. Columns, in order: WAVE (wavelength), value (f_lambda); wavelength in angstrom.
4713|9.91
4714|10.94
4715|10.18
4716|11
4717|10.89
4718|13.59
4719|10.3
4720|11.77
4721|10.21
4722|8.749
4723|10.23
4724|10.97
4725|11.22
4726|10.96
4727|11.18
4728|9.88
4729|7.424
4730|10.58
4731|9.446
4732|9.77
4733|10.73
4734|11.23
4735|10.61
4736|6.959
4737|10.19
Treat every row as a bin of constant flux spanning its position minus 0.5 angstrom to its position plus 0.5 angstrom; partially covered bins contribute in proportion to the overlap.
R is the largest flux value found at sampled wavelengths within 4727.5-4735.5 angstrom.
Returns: 11.23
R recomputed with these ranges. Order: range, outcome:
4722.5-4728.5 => 11.22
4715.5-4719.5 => 13.59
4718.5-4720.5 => 11.77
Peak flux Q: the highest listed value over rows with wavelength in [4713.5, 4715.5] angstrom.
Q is 10.94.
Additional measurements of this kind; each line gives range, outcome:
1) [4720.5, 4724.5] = 10.97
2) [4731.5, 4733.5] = 10.73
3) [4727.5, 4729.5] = 9.88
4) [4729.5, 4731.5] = 10.58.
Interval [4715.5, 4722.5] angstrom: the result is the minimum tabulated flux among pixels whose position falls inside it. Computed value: 8.749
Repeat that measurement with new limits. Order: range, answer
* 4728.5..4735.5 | 7.424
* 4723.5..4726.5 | 10.96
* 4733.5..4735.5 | 10.61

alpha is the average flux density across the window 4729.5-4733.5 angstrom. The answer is 10.1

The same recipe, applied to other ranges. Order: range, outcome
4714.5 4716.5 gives 10.6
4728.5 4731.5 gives 9.15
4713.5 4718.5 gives 11.3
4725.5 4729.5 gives 9.86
